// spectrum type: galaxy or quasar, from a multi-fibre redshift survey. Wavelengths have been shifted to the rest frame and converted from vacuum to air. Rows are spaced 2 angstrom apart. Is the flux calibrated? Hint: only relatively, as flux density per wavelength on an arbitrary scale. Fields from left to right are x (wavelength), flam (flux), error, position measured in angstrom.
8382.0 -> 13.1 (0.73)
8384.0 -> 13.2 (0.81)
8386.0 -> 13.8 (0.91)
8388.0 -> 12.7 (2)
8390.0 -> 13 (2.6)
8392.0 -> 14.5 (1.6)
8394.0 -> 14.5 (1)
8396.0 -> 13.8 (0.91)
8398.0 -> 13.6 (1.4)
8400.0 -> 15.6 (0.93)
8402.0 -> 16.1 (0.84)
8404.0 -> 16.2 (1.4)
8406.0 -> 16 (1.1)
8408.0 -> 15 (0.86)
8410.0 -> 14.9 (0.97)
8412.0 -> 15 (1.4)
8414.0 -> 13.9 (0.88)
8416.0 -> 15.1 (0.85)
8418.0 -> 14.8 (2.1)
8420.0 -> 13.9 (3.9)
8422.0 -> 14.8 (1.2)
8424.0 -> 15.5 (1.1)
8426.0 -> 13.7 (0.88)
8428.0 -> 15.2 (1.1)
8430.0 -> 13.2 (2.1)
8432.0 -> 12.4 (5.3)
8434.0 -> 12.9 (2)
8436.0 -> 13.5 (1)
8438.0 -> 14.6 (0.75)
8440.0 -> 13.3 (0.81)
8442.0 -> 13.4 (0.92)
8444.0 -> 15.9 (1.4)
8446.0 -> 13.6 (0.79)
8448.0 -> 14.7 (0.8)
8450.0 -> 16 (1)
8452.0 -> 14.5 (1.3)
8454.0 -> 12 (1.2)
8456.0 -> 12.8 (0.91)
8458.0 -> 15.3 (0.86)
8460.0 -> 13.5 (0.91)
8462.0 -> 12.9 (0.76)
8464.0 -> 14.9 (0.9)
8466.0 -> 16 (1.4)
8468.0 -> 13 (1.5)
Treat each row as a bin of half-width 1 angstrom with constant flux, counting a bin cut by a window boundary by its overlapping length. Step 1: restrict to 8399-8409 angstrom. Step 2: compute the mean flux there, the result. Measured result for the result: 15.8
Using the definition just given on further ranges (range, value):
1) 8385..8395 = 13.7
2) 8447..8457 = 14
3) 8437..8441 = 13.9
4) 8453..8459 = 13.4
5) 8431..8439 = 13.3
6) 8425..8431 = 14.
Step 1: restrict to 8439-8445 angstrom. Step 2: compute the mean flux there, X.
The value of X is 14.2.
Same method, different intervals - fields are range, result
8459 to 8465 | 13.8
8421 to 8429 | 14.8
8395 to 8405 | 15.1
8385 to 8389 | 13.2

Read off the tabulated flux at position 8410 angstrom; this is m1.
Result 14.9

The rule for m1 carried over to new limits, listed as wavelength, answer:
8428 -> 15.2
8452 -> 14.5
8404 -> 16.2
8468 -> 13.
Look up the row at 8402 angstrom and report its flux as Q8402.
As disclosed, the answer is 16.1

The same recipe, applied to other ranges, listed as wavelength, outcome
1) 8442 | 13.4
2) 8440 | 13.3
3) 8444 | 15.9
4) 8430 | 13.2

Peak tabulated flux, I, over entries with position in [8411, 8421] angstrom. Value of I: 15.1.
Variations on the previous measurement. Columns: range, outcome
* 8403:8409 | 16.2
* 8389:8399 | 14.5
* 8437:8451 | 16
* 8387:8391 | 13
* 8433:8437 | 13.5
